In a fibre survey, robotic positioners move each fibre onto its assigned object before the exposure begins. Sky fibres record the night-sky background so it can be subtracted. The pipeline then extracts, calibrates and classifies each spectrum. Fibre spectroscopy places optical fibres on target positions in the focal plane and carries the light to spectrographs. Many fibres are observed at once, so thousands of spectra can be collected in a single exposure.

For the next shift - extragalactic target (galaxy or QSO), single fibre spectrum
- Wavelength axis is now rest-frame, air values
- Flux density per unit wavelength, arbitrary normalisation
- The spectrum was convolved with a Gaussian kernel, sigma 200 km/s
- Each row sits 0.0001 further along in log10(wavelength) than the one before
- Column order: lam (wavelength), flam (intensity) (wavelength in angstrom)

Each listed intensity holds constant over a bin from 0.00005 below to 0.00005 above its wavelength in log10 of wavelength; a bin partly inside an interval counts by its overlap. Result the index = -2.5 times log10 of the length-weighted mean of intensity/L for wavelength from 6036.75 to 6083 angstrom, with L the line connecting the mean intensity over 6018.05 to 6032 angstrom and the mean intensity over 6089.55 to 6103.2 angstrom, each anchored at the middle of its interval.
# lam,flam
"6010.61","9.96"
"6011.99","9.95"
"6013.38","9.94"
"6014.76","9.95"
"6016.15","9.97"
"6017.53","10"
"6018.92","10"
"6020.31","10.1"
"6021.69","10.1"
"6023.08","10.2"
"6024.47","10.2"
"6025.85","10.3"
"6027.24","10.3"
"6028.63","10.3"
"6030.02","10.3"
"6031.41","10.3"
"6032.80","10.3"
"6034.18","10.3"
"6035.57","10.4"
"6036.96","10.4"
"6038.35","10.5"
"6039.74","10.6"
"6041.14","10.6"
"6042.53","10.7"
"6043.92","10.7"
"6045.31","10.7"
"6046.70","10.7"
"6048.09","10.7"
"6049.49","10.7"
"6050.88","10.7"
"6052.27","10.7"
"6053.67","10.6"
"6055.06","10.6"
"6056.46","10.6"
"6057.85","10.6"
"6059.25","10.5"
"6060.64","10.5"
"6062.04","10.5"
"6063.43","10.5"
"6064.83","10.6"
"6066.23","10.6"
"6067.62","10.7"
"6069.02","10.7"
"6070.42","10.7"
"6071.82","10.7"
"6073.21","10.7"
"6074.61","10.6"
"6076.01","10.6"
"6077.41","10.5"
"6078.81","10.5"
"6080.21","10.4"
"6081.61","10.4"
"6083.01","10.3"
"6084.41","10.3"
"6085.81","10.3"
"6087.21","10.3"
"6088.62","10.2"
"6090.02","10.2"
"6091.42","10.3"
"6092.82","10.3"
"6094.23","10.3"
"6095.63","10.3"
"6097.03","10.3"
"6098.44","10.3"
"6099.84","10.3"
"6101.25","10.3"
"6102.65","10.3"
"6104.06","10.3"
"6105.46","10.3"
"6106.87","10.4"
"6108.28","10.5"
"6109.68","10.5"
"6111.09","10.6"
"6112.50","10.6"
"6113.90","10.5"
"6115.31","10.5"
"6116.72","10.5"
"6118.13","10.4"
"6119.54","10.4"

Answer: -0.04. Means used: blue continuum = 10.2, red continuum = 10.3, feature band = 10.6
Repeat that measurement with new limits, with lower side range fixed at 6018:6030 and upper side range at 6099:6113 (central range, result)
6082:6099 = 0.01 mag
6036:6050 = -0.04 mag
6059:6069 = -0.03 mag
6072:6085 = -0.02 mag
